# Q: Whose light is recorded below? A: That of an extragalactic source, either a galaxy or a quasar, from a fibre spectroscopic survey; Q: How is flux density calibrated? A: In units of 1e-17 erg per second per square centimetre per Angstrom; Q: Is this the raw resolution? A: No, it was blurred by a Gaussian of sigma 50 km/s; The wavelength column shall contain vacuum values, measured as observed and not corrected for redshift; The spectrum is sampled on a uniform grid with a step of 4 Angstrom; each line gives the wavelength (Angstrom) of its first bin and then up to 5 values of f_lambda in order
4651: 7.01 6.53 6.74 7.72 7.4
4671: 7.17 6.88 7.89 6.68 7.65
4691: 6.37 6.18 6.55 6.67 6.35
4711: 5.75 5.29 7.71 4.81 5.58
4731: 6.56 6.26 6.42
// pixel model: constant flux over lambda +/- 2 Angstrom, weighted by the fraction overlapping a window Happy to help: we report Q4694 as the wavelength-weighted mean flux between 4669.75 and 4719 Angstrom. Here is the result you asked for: 6.66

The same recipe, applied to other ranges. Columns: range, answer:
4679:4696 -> 6.89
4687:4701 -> 6.55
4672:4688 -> 7.25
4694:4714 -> 6.26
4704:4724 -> 6.08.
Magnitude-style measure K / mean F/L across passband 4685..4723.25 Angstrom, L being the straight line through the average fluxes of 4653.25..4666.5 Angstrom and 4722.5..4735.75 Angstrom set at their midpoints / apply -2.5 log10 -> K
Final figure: -0.02 mag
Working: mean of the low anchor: 7.05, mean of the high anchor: 5.87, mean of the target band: 6.4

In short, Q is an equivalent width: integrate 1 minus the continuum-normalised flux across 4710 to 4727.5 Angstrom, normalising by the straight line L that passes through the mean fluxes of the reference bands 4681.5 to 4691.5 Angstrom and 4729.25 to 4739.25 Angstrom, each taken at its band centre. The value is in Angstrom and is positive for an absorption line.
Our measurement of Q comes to 2.0 Angstrom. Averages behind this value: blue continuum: 6.99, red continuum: 6.41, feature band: 5.85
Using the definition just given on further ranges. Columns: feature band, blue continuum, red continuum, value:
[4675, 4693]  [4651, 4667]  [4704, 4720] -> -1.2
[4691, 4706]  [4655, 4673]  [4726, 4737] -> 0.5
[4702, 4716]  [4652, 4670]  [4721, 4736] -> 0.3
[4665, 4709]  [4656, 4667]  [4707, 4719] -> -1.8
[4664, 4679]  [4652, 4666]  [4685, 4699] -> -0.8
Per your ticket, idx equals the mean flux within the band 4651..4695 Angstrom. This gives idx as 7.06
